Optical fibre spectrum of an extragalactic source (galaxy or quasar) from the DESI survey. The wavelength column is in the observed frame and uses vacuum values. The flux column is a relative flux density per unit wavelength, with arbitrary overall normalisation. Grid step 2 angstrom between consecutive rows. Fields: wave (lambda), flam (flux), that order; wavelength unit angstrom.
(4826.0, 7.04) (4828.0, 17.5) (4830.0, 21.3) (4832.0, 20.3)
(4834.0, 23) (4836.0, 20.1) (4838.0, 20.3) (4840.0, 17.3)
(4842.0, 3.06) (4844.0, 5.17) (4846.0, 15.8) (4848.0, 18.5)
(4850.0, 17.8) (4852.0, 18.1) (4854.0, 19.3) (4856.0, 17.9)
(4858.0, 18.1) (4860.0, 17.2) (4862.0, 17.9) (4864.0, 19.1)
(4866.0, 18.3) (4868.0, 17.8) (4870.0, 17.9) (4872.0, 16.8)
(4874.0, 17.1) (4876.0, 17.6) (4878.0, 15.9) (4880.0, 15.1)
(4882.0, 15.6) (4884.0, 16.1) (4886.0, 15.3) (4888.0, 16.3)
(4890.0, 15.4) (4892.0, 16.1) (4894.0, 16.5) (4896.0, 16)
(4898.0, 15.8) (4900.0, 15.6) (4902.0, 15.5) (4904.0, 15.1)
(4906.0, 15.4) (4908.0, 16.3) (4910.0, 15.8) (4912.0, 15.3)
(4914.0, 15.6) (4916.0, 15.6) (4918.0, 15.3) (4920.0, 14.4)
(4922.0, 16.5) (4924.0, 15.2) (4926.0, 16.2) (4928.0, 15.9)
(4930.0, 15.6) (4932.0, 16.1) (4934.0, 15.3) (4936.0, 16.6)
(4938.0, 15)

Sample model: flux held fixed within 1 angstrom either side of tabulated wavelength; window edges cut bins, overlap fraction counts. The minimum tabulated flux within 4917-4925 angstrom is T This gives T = 14.4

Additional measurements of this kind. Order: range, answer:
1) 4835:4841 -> 17.3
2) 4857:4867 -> 17.2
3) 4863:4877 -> 16.8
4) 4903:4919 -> 15.1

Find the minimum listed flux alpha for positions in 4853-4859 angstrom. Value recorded 17.9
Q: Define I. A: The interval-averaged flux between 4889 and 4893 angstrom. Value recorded 15.8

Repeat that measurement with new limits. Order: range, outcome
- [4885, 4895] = 15.9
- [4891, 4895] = 16.3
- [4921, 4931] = 15.9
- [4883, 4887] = 15.7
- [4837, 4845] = 11.5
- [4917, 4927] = 15.5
